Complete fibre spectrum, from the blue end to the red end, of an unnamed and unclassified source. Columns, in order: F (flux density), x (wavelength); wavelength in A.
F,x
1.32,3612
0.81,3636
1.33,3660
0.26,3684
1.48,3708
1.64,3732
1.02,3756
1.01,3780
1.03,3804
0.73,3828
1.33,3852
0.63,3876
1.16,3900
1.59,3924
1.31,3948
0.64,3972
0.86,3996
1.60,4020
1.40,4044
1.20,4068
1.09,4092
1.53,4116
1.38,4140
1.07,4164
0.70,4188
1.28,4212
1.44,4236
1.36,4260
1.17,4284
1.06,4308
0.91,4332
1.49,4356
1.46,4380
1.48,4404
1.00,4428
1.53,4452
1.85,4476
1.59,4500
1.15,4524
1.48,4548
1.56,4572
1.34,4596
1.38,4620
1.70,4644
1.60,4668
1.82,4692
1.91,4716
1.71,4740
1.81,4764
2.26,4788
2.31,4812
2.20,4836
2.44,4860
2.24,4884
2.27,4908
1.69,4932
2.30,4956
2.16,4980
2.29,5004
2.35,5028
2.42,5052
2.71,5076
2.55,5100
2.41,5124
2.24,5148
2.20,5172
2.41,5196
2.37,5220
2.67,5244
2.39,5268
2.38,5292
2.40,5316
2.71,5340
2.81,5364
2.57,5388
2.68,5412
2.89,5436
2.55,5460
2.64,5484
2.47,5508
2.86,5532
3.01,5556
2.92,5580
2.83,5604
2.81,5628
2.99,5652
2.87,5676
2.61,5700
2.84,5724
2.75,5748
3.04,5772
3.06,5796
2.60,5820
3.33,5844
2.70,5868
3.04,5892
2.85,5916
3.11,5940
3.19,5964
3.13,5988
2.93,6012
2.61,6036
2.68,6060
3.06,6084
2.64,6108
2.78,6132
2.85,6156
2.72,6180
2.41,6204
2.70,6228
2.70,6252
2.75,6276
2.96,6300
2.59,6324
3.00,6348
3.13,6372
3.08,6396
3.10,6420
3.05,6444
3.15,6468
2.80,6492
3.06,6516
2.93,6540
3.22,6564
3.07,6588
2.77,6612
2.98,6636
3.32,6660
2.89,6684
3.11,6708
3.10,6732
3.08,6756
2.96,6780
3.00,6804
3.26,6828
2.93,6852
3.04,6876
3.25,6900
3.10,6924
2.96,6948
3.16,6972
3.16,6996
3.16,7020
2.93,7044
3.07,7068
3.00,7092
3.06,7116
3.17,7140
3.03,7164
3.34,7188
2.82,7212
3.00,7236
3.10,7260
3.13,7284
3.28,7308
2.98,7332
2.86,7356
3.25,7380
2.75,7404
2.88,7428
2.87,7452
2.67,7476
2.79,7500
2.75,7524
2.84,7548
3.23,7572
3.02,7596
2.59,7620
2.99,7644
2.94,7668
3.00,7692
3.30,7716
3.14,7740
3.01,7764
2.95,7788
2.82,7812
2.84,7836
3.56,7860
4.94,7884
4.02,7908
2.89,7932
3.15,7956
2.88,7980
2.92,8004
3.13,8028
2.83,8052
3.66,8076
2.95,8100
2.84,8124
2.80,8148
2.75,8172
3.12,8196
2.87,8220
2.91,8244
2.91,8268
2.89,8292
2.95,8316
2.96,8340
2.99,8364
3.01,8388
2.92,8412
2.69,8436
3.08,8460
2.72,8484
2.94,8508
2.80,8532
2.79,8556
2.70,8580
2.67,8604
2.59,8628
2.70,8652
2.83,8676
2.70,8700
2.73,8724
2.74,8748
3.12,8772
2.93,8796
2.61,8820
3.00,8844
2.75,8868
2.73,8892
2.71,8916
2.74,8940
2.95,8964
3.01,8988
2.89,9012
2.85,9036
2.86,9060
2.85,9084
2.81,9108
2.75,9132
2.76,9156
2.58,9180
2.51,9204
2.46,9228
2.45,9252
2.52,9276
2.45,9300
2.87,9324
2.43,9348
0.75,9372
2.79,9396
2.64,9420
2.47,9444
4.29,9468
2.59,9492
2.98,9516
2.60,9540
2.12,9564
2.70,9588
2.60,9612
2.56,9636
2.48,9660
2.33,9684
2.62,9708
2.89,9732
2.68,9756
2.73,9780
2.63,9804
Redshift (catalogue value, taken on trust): 0.20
